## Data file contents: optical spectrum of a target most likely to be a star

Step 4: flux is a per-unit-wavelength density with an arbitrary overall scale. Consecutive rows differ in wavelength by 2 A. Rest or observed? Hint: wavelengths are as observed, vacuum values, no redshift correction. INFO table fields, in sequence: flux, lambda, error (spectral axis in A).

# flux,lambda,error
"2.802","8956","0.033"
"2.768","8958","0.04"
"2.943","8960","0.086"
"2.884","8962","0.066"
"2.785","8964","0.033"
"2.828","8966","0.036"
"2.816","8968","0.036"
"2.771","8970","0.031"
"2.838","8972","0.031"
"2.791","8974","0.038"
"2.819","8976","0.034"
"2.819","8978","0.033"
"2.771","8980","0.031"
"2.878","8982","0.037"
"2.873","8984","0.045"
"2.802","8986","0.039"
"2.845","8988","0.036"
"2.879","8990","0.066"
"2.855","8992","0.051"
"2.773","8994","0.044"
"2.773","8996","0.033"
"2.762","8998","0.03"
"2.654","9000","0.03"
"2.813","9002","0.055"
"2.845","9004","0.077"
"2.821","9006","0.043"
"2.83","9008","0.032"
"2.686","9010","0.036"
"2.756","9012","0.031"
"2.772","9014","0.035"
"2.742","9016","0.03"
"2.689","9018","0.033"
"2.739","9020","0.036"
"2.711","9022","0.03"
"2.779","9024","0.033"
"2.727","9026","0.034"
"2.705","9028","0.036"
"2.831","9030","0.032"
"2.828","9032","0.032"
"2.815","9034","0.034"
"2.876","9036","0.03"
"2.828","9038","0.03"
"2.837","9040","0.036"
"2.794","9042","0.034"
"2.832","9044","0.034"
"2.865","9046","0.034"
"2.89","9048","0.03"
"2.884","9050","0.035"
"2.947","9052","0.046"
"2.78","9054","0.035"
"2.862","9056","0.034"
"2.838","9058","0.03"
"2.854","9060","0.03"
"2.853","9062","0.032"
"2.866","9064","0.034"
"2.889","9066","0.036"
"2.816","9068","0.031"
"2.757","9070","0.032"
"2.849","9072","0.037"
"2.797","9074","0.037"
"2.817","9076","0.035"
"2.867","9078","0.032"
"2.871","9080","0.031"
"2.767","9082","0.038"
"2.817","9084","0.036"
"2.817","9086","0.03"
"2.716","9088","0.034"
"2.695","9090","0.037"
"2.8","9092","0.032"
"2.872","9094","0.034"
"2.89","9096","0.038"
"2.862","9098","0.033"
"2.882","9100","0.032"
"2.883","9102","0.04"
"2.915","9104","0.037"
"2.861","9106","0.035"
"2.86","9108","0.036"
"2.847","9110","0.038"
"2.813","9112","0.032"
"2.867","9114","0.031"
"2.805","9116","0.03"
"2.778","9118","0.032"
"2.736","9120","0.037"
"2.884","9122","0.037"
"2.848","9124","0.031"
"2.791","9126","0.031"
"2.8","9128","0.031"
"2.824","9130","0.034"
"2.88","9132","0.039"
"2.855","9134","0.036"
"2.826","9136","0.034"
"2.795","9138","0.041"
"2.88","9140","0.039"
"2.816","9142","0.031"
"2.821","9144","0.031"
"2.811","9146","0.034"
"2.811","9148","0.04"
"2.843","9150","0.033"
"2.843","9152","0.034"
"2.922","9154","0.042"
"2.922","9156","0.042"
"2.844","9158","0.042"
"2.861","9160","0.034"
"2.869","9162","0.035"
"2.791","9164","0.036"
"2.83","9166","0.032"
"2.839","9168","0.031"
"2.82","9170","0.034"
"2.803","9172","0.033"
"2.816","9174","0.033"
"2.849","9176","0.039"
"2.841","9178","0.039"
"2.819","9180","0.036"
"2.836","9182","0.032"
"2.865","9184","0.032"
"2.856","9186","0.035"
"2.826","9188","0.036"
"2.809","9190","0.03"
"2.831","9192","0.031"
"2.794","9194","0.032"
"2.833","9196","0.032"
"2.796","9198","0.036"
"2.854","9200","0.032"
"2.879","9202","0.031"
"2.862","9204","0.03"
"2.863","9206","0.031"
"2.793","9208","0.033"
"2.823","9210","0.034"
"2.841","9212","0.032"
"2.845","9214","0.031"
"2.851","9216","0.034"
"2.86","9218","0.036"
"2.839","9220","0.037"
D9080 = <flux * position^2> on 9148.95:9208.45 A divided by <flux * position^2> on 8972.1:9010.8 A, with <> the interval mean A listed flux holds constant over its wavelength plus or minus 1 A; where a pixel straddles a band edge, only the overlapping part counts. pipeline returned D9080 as 1.05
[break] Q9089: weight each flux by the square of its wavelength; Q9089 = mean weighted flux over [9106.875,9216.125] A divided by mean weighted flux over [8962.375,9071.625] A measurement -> 1.0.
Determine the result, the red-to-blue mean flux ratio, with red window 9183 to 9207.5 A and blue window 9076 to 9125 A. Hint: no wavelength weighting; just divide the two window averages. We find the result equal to 1.0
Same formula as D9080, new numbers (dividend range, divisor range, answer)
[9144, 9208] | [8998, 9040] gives 1.06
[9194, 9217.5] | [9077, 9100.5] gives 1.03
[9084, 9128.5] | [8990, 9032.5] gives 1.04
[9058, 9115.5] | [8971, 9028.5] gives 1.04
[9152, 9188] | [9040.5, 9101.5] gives 1.03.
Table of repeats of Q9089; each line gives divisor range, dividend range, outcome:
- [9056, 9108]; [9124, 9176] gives 1.02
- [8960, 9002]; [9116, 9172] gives 1.04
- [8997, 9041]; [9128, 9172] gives 1.05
